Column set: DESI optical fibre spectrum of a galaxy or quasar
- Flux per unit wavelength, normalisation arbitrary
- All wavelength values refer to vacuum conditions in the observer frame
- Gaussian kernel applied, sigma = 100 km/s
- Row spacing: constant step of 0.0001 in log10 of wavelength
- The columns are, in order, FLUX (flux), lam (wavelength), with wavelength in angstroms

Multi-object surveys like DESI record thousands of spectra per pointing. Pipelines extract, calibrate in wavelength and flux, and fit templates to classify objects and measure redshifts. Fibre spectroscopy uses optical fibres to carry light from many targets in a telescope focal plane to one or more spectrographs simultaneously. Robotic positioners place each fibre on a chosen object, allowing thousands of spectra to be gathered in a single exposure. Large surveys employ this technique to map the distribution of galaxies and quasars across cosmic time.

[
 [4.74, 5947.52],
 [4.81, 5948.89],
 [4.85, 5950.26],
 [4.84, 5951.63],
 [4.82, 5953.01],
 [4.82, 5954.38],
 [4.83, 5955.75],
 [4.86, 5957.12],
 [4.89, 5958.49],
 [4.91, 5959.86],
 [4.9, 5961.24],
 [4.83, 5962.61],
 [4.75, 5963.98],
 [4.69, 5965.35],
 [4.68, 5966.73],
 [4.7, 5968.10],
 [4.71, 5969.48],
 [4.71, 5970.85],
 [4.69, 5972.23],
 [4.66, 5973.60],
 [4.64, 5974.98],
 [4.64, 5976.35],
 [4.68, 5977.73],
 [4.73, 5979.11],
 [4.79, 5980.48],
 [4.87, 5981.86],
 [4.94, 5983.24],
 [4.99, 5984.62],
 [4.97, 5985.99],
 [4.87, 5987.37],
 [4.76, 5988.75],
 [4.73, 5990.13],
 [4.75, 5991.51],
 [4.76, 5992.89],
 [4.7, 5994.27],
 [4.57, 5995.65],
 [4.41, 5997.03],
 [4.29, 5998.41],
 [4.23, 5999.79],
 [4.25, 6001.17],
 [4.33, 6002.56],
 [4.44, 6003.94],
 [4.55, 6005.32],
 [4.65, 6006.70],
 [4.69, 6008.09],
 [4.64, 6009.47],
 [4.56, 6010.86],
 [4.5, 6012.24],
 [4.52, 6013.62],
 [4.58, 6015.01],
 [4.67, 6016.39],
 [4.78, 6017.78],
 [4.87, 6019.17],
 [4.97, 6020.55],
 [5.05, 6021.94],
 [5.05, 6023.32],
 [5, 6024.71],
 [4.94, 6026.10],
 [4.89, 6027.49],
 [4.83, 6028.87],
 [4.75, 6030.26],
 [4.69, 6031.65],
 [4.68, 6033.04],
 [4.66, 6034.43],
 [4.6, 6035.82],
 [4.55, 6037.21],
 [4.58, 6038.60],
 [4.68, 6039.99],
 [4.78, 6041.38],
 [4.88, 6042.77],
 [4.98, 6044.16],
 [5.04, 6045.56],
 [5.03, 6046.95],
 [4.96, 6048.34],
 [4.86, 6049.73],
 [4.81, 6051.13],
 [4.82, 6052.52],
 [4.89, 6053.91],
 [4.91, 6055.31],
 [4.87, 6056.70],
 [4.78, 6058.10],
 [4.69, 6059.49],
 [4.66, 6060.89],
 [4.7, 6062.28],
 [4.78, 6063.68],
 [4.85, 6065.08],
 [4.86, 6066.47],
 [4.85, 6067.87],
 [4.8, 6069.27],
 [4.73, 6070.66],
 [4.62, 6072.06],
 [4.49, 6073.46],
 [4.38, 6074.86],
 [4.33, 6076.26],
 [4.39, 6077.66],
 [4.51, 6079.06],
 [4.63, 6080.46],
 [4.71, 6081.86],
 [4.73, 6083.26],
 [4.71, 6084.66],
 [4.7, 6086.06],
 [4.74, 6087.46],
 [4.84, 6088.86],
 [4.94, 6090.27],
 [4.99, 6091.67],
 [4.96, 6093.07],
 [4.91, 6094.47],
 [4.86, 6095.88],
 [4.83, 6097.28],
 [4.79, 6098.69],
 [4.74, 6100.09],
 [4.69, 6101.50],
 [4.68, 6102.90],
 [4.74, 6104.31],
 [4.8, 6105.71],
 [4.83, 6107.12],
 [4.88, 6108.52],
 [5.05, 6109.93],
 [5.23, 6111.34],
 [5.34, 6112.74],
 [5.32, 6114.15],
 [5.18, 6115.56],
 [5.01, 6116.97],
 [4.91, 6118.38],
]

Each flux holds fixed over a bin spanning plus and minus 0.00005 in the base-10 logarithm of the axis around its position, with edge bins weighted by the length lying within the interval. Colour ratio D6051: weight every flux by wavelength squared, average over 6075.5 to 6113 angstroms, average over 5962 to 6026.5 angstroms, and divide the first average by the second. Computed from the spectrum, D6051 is 1.1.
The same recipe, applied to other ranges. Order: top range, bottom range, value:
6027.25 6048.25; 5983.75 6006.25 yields 1.05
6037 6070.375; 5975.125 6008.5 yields 1.06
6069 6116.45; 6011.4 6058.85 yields 1.02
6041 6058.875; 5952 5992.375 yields 1.05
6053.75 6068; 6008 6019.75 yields 1.05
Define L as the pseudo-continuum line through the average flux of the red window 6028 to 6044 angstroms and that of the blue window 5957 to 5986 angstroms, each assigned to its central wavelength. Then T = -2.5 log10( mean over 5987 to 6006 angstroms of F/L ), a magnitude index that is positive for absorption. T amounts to 0.050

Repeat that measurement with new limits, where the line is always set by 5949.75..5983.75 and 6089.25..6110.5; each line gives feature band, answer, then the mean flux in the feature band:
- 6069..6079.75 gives 0.07 mag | 4.52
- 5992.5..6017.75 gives 0.06 mag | 4.52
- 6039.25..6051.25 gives -0.02 mag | 4.89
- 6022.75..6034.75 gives -0.01 mag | 4.83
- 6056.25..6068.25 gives 0.01 mag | 4.78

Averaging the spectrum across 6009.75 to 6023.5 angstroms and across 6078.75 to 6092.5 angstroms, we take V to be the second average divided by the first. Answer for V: 1.0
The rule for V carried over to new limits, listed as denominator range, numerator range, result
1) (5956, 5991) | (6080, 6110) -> 1.00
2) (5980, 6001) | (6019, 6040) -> 1.02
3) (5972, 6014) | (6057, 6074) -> 1.02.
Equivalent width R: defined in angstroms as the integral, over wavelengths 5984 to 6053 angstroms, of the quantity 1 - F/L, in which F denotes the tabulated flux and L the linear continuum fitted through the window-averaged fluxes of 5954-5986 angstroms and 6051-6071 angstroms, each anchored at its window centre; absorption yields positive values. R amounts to 1.0 angstroms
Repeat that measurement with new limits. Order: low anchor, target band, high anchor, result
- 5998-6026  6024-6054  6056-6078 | -1.0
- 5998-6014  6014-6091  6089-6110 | -1.8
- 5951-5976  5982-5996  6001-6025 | -0.3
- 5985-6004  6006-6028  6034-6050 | -0.4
